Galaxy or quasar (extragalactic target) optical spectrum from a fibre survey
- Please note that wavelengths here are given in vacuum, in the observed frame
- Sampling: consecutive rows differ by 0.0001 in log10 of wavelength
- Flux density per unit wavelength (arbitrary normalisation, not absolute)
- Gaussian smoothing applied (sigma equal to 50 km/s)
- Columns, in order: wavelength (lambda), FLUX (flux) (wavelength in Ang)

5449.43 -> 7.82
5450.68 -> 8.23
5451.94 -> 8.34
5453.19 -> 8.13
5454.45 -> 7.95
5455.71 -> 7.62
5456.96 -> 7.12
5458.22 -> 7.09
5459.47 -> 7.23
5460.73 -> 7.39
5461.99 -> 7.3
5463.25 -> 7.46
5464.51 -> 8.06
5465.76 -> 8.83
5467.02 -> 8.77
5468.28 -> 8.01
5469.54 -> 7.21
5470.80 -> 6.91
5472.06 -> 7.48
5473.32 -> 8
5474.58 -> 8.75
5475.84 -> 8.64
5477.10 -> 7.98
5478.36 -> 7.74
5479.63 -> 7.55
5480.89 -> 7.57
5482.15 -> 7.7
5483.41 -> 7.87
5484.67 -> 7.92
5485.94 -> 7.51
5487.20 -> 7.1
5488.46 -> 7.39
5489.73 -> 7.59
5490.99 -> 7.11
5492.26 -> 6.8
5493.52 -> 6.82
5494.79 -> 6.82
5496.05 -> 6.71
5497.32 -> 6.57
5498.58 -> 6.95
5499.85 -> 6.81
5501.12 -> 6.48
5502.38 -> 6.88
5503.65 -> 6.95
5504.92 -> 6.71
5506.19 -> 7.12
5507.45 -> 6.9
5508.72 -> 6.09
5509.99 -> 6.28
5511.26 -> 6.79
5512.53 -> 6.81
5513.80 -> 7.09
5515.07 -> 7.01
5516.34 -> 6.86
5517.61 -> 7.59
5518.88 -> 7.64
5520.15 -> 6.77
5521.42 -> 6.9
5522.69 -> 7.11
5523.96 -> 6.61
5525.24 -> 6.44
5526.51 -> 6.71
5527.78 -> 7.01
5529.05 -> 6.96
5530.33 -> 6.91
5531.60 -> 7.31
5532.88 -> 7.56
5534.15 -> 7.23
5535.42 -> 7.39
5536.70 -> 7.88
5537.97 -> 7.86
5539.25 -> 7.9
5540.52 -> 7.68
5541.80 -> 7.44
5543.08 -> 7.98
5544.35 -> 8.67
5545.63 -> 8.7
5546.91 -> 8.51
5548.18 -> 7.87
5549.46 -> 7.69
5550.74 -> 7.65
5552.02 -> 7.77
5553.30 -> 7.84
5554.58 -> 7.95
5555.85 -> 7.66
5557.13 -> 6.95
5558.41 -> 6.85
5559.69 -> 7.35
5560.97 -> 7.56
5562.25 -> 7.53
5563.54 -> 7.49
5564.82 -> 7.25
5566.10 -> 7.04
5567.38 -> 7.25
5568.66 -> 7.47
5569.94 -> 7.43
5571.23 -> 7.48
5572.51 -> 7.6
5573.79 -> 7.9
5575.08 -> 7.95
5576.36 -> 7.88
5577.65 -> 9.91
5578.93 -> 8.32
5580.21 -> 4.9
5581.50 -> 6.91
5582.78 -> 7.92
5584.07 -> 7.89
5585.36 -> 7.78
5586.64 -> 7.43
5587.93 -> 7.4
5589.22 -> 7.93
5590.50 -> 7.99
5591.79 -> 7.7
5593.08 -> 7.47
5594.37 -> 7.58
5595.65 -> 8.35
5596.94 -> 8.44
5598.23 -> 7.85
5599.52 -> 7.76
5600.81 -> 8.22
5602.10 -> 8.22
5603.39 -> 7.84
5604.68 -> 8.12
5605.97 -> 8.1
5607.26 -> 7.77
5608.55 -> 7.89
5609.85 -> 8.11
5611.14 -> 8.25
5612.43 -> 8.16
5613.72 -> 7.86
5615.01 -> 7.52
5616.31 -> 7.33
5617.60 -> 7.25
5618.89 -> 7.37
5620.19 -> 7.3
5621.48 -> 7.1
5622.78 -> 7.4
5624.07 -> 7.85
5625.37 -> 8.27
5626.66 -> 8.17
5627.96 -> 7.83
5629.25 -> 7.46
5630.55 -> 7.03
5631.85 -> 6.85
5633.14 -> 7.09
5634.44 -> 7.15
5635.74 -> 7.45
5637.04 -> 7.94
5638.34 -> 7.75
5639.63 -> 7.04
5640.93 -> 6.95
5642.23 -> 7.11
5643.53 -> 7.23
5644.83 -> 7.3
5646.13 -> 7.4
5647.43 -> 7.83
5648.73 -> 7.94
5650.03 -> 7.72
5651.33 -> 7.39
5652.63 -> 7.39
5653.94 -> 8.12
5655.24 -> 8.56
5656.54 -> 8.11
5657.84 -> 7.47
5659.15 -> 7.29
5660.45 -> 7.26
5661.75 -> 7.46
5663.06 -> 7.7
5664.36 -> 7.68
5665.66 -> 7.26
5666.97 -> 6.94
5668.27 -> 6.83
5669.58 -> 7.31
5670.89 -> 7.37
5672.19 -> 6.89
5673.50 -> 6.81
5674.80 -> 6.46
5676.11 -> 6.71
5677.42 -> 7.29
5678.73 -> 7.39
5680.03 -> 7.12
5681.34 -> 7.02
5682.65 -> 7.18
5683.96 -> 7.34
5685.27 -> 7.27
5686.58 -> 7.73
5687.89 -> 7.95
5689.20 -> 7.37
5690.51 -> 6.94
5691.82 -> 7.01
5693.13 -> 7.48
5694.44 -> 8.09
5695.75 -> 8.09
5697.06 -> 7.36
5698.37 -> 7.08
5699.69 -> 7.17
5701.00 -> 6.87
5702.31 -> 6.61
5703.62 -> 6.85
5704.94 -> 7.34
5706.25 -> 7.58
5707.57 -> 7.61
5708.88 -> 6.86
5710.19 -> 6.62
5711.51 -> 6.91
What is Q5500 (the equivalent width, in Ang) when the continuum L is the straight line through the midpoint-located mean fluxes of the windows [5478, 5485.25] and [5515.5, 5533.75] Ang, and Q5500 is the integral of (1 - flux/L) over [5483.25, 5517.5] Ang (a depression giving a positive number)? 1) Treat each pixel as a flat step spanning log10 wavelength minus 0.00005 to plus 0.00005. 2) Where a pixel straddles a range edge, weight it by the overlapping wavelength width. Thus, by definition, 2.1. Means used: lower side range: 7.72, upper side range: 7.03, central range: 6.96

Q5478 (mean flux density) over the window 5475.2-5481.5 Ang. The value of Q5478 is 7.89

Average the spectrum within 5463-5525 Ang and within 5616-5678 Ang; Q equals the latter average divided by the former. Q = 1.0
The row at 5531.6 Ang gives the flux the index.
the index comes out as 7.31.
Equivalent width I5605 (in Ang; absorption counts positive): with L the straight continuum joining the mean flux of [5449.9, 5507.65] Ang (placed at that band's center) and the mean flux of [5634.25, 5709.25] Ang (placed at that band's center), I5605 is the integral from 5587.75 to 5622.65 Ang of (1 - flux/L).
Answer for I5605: -1.9 Ang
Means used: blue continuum 7.48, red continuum 7.35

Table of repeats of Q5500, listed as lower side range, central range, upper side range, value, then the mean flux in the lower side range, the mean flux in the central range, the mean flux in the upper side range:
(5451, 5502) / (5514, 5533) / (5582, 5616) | 1.6 Ang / 7.53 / 7.01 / 7.9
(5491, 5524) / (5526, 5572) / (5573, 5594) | -1.5 Ang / 6.86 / 7.55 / 7.7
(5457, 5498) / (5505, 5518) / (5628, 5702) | 1.2 Ang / 7.55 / 6.83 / 7.36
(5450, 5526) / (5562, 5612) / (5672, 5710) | -3.3 Ang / 7.33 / 7.75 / 7.22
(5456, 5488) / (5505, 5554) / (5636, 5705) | 1.9 Ang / 7.73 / 7.32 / 7.35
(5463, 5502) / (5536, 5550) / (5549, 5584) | -0.9 Ang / 7.52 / 8.02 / 7.54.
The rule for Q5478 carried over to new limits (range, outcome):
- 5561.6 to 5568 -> 7.31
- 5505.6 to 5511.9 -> 6.64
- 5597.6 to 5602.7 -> 8.01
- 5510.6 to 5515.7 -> 6.92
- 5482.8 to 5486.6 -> 7.76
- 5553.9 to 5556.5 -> 7.82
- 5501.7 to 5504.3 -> 6.91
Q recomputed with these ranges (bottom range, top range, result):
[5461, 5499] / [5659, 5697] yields 0.96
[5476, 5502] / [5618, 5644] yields 1.02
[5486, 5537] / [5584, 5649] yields 1.10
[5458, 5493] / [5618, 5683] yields 0.96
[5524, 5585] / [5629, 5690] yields 0.97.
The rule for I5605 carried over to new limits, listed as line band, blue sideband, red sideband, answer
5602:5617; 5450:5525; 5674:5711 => -1.3 Ang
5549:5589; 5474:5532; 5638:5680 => -1.8 Ang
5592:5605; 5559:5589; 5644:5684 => -0.8 Ang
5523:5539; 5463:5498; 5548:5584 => 0.8 Ang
